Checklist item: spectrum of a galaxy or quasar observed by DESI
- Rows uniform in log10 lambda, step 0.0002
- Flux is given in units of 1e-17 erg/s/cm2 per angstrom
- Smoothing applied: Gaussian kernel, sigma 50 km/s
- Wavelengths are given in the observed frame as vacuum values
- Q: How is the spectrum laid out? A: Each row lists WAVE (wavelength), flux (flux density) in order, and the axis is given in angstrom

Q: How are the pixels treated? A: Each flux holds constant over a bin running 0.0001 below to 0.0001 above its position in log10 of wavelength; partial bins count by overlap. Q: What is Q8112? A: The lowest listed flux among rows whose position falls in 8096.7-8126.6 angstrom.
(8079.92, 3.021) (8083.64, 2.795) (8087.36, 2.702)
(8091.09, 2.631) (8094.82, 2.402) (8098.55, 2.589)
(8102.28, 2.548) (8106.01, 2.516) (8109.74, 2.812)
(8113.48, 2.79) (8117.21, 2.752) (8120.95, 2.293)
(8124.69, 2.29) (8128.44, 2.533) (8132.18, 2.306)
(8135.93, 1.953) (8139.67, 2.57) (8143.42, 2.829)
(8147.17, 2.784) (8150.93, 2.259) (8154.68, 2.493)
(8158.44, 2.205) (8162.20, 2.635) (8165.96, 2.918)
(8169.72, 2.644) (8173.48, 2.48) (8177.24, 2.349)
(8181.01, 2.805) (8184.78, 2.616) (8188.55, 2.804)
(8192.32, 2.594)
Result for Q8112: 2.29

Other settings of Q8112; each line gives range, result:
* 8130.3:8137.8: 1.953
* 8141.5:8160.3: 2.205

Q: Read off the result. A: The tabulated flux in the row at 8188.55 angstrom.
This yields 2.804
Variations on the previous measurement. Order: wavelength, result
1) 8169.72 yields 2.644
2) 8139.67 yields 2.57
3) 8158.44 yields 2.205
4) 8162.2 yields 2.635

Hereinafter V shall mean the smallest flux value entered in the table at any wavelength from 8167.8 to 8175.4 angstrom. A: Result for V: 2.48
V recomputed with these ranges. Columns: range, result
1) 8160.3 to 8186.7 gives 2.349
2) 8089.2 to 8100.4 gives 2.402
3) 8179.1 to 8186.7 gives 2.616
